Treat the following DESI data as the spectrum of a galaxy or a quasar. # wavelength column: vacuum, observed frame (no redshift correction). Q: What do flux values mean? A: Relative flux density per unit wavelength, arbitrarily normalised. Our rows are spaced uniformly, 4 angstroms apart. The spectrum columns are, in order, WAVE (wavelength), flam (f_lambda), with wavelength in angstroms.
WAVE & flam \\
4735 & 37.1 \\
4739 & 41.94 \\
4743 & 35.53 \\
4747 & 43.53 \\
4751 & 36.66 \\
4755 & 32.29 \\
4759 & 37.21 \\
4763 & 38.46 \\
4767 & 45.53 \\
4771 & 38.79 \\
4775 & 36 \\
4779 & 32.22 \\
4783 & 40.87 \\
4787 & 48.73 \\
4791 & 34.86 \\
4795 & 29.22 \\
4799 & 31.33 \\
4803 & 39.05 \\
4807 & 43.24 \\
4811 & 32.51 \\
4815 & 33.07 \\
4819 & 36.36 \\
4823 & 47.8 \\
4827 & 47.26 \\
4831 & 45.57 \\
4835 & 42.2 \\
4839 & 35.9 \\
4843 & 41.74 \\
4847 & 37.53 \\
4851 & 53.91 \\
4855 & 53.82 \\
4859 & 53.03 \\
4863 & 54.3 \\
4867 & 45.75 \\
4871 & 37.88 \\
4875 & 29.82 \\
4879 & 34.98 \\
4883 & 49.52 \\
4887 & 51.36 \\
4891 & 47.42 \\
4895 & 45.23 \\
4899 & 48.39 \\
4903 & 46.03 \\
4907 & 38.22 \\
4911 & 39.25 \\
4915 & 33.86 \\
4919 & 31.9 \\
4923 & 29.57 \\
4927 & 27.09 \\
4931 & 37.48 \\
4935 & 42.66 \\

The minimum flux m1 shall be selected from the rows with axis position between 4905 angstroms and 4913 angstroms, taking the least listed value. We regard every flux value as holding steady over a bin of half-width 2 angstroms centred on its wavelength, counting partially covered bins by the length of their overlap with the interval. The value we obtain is 38.22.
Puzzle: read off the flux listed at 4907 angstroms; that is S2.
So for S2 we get 38.22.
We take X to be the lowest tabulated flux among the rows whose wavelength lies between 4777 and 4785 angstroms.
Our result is 32.22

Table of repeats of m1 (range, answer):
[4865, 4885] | 29.82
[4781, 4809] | 29.22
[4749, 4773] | 32.29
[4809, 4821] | 32.51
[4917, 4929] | 27.09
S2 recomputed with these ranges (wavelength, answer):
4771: 38.79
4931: 37.48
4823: 47.8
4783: 40.87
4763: 38.46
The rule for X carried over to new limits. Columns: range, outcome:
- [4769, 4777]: 36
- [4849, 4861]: 53.03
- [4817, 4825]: 36.36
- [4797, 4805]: 31.33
